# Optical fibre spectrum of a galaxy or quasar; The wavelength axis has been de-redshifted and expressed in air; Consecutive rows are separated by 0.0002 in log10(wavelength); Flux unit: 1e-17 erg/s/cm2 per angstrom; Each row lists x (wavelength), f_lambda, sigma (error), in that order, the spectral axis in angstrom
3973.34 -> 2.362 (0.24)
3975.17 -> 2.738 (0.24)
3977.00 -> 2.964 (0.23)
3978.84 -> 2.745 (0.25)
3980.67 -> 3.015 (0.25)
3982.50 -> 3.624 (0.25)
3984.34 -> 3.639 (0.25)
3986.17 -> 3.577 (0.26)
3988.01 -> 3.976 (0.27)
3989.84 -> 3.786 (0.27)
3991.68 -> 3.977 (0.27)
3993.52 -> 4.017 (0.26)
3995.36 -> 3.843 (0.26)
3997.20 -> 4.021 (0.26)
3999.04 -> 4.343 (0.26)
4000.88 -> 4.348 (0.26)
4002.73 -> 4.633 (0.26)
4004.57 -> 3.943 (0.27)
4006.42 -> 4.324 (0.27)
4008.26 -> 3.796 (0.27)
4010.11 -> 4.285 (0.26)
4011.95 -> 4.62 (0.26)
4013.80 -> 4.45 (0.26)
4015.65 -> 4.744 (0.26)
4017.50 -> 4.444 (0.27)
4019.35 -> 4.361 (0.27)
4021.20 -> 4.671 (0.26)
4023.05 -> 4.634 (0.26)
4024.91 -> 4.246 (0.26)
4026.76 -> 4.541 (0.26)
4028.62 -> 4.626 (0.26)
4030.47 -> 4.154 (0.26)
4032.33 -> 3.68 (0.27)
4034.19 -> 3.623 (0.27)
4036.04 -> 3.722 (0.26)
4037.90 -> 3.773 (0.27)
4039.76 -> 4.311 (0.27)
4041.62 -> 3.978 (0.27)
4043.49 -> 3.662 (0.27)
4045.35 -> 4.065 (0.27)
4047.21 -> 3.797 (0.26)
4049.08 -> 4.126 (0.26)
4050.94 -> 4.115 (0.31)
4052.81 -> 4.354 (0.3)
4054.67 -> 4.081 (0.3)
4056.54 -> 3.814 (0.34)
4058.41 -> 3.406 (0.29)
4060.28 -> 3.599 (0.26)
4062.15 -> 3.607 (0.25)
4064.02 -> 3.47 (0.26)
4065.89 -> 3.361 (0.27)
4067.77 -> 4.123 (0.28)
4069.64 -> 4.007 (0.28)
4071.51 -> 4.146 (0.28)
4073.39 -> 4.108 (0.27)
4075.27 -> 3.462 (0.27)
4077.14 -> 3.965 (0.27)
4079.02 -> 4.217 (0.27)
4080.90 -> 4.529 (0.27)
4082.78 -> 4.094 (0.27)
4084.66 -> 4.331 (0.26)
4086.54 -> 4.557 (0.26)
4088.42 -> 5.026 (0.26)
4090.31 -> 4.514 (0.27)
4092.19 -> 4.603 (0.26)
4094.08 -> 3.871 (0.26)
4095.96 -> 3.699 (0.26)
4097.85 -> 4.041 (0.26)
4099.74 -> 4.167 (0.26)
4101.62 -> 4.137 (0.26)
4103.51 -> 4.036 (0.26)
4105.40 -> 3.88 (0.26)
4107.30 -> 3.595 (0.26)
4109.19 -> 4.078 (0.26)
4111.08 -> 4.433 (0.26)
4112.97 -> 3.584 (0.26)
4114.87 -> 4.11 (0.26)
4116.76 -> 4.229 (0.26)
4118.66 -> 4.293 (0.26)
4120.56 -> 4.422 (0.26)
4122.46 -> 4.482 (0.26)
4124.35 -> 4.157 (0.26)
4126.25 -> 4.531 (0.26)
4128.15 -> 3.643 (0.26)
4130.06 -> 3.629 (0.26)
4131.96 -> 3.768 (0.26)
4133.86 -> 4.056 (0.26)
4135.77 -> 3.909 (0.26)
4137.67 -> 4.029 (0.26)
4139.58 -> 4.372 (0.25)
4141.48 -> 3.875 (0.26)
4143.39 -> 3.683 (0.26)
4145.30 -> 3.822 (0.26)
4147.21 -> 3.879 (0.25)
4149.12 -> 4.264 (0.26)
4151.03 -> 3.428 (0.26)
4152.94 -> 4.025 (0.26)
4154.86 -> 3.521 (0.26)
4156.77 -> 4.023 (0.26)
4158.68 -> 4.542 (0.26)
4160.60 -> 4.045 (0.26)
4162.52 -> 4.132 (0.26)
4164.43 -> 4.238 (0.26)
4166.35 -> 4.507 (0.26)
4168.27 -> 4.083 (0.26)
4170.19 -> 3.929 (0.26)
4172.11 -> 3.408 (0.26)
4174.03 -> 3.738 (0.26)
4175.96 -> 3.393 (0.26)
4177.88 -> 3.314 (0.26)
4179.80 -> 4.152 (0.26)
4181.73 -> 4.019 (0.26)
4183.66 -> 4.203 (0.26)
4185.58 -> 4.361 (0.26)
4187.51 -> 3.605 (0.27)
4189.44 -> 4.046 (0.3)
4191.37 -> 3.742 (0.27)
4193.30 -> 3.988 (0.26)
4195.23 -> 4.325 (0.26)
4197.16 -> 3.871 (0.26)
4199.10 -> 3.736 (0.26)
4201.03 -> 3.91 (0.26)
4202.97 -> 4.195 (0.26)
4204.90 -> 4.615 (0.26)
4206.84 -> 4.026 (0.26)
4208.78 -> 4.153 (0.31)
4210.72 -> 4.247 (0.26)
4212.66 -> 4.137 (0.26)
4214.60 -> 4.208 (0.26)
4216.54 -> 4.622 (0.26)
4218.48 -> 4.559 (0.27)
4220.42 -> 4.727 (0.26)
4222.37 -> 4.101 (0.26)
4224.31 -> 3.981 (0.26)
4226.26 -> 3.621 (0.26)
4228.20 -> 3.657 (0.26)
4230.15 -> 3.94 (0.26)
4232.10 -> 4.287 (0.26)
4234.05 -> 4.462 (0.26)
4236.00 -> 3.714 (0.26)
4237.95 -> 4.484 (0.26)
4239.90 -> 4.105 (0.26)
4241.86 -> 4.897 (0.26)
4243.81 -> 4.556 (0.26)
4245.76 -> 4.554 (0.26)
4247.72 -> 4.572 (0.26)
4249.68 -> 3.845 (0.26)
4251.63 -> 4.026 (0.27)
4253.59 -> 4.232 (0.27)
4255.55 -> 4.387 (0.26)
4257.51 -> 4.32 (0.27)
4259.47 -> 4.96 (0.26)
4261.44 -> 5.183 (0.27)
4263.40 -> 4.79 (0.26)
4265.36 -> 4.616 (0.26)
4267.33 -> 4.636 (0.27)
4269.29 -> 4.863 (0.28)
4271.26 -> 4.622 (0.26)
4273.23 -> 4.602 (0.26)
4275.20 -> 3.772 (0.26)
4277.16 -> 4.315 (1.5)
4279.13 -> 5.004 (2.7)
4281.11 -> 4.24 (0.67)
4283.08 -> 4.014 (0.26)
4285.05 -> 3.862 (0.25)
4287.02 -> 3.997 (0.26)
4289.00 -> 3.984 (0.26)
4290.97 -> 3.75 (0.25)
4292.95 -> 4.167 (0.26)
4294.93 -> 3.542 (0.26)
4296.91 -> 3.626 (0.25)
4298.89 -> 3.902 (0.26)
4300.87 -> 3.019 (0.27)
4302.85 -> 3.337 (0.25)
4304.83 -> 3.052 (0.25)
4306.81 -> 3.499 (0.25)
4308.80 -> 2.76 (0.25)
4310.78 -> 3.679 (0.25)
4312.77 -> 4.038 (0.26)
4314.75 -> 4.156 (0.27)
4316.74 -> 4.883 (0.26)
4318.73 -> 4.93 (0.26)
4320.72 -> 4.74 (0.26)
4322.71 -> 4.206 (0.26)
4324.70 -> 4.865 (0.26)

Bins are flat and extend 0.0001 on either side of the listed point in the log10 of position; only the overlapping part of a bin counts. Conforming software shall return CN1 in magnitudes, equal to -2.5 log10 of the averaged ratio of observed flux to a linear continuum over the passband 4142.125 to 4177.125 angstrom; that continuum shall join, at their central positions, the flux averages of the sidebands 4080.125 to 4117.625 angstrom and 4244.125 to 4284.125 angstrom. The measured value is 0.10 mag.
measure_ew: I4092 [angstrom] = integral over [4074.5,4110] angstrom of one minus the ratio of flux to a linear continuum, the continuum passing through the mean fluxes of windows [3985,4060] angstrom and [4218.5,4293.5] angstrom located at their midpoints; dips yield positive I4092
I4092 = 0.21 angstrom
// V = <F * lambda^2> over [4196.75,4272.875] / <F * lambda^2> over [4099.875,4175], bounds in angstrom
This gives 1.13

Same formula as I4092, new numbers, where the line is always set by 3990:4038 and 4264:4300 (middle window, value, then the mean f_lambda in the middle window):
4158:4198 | 2.17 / 3.98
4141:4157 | 1.46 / 3.82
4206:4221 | -0.44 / 4.33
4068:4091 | -0.12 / 4.24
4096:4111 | 0.77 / 4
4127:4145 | 1.38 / 3.89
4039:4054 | 0.61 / 4.05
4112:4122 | 0.16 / 4.14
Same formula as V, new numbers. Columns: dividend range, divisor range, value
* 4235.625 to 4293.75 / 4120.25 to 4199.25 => 1.16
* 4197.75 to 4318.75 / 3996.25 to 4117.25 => 1.12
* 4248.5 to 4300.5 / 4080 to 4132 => 1.11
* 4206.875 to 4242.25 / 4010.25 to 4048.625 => 1.10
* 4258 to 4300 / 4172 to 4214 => 1.13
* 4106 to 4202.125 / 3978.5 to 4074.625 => 1.06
